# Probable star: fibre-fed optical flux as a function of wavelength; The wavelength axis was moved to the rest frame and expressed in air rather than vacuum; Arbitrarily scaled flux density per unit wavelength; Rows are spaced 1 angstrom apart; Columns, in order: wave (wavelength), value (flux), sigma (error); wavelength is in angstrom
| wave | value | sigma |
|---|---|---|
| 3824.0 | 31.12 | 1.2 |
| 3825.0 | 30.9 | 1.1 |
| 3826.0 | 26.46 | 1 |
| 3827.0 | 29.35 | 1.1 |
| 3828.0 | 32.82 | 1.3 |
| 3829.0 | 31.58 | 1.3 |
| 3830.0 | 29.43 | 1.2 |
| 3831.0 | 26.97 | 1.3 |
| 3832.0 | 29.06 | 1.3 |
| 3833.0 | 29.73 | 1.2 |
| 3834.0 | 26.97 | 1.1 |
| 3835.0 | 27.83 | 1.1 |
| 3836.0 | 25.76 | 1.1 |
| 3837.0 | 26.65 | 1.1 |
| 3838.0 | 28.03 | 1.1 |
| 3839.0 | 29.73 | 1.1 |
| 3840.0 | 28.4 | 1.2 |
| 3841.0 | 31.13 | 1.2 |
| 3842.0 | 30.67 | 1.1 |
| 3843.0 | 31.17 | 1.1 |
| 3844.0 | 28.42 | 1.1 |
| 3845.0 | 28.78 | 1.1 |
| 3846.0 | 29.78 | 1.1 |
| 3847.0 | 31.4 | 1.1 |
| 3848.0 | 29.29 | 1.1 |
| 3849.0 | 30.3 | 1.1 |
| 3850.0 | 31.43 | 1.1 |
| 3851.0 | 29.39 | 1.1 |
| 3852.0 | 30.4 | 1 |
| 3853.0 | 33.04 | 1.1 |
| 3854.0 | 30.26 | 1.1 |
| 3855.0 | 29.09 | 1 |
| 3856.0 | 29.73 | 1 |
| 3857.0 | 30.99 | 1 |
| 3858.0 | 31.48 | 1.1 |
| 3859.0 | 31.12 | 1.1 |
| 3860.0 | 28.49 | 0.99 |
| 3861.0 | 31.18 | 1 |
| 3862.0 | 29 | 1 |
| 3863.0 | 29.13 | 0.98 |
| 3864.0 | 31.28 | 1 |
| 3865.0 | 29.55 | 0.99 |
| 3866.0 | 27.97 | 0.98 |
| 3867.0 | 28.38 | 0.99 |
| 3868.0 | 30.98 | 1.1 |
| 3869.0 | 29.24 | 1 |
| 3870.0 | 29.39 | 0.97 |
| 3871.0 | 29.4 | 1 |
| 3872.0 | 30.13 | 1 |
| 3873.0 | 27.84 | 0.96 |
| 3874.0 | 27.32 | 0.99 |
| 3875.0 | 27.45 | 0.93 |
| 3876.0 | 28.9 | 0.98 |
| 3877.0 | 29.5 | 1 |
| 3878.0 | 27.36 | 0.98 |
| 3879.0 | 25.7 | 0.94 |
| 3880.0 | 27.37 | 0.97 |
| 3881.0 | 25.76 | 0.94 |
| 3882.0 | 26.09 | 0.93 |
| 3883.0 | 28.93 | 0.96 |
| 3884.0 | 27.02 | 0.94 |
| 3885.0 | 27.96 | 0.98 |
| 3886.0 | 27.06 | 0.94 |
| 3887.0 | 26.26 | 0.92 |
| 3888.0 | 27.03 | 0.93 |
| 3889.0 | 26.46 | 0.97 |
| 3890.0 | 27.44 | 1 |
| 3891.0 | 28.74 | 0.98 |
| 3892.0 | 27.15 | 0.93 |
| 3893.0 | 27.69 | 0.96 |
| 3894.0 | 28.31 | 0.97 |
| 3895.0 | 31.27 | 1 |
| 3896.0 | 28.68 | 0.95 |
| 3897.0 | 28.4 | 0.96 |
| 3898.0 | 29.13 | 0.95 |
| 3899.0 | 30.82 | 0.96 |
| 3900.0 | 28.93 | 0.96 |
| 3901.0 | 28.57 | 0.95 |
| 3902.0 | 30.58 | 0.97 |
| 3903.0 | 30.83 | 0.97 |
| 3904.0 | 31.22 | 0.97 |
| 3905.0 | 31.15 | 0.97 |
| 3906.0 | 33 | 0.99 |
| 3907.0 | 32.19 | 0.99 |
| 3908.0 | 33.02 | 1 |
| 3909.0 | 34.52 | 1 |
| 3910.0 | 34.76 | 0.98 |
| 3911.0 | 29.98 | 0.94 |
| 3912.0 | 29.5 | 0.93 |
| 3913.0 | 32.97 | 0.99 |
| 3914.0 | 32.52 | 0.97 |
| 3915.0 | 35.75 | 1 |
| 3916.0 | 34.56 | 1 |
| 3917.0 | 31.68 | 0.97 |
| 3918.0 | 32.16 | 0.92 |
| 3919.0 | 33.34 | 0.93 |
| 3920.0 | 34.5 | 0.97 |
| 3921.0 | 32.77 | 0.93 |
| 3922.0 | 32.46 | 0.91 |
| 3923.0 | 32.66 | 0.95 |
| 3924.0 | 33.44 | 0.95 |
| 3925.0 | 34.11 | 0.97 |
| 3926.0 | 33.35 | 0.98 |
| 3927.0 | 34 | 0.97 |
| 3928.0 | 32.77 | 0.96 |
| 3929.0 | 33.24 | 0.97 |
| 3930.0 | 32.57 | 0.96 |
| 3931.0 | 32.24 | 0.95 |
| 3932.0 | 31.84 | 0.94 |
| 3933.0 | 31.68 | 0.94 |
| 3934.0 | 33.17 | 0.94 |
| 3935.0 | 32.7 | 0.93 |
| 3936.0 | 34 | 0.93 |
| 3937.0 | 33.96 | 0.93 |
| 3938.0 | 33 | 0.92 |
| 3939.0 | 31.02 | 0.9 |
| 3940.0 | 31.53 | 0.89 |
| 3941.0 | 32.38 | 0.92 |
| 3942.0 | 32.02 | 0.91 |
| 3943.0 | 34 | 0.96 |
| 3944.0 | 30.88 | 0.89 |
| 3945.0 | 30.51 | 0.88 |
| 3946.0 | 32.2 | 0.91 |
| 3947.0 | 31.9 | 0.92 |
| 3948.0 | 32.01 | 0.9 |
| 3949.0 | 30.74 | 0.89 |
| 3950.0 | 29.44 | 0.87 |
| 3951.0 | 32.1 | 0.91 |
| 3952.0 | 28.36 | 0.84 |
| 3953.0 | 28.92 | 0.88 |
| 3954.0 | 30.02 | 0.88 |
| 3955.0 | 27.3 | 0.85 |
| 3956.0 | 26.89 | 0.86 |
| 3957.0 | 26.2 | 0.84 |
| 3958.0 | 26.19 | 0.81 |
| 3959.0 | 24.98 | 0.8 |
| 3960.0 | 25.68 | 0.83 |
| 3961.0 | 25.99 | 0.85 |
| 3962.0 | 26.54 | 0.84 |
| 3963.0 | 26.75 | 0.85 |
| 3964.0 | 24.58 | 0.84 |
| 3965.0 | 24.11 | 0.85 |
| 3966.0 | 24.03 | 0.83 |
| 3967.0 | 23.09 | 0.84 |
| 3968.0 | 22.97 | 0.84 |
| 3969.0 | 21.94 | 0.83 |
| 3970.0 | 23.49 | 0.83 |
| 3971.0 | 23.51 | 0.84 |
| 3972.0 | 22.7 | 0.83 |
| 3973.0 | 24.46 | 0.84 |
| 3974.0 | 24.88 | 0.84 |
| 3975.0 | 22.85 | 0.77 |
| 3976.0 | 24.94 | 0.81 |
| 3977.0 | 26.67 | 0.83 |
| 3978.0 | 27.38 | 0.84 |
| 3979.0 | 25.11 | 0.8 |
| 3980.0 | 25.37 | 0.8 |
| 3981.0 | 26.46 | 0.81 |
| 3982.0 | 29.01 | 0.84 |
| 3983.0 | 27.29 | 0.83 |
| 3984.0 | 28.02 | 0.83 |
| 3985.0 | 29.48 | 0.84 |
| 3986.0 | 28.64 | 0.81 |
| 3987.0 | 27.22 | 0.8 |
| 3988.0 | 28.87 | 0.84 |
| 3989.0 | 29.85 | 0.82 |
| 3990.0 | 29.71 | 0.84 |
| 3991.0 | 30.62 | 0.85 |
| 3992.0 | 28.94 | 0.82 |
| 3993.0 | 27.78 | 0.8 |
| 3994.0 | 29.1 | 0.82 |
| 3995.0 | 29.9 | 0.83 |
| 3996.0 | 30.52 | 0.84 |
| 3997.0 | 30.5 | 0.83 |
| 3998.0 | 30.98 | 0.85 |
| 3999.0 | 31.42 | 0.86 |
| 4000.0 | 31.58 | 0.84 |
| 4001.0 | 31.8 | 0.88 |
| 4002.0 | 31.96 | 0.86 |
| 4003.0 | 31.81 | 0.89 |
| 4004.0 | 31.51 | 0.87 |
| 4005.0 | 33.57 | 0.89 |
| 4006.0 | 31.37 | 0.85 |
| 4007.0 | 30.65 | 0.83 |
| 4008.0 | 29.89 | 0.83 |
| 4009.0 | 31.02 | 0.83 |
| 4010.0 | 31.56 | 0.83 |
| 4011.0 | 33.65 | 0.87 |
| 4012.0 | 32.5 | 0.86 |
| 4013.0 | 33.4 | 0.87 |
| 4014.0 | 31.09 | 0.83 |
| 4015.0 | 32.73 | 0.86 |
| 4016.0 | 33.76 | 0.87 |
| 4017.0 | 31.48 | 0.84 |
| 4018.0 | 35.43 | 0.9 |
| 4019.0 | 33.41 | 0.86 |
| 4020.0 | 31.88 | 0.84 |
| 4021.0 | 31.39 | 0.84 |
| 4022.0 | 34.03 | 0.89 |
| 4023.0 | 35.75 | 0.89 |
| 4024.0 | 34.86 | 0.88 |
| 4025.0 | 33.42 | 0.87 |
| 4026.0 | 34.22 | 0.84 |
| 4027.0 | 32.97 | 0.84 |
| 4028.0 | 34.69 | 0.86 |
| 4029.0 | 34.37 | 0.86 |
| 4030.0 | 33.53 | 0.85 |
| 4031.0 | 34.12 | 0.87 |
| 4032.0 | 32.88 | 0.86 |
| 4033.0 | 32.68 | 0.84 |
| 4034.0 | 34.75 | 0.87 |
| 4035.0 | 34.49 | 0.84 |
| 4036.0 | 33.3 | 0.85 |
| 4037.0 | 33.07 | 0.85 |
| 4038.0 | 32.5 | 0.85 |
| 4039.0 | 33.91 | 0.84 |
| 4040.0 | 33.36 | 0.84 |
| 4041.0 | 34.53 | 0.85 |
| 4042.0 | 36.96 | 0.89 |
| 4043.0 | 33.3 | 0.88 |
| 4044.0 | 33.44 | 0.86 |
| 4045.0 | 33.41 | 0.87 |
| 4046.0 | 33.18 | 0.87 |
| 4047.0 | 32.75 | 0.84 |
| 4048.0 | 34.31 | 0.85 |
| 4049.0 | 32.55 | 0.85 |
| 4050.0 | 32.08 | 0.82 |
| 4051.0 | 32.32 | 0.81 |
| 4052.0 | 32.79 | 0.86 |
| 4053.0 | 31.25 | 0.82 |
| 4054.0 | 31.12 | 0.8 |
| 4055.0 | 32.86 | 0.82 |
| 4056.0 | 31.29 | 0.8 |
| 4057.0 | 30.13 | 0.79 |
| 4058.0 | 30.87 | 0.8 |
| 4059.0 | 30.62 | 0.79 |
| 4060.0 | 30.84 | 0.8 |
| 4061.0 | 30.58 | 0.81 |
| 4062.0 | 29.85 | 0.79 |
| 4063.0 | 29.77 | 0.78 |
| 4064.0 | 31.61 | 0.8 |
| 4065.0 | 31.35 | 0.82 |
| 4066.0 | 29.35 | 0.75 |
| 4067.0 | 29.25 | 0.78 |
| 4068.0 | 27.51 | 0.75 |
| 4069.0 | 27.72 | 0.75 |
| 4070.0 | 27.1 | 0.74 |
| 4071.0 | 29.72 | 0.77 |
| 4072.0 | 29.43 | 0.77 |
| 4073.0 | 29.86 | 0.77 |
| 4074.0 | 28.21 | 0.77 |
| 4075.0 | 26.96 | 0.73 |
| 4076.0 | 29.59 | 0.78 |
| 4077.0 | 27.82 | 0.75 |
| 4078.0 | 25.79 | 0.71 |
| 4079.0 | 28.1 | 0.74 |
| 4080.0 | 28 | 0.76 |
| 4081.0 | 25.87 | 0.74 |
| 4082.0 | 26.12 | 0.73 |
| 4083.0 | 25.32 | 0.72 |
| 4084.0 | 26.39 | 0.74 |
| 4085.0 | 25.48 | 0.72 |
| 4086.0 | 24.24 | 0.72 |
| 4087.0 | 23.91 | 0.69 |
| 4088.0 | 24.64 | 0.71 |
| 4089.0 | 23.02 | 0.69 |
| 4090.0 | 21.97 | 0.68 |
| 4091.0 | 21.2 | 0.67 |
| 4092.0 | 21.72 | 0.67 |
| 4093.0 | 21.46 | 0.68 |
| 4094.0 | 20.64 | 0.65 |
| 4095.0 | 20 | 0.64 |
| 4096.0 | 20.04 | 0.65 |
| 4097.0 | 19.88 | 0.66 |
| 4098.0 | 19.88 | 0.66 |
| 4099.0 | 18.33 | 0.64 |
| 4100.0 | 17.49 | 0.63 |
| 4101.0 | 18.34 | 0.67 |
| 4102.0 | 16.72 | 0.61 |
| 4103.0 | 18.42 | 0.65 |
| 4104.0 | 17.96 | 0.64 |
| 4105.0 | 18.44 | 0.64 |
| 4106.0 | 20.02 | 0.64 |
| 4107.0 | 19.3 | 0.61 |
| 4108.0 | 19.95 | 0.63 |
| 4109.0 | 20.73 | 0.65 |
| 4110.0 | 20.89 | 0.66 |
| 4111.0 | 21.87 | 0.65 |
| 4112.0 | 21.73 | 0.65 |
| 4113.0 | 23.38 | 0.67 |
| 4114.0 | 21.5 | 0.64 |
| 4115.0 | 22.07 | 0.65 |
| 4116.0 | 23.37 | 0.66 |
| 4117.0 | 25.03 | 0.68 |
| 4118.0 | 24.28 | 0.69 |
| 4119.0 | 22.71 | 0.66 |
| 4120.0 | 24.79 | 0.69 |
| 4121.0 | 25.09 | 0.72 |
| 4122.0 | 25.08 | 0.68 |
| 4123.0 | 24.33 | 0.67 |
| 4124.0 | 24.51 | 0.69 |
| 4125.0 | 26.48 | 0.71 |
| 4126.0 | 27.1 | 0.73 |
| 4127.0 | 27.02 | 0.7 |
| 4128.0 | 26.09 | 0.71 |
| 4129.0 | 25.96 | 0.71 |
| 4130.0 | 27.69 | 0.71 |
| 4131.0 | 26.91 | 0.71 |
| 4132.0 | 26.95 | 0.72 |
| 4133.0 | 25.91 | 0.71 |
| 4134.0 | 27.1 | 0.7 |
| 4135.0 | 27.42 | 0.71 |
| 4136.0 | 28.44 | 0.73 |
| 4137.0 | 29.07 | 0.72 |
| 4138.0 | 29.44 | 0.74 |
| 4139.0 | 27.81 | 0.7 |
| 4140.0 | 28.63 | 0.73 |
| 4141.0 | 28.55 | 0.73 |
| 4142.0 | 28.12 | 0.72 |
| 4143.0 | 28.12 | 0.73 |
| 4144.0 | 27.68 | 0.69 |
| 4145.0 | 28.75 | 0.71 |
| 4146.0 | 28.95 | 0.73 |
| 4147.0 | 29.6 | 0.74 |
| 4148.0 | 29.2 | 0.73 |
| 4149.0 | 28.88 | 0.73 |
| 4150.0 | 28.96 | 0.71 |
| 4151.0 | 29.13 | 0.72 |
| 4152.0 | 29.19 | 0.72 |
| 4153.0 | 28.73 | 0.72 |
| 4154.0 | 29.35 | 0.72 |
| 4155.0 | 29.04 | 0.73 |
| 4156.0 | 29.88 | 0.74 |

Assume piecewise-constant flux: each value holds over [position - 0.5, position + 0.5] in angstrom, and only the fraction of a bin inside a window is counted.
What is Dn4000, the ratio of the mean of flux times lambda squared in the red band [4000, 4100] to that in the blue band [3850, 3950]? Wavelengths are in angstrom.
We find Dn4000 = 1.06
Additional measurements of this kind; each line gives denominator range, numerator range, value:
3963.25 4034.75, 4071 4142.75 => 0.86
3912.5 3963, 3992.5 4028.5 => 1.07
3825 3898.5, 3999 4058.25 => 1.24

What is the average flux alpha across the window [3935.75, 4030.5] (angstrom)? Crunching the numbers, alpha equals 29.6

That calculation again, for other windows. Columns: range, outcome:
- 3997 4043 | 33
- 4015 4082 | 31.7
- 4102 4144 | 24.5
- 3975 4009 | 29.3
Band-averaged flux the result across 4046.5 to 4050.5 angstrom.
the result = 32.9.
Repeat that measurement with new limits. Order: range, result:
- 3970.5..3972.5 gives 23.1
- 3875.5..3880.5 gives 27.8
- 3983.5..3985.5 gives 28.8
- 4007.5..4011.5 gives 31.5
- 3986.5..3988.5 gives 28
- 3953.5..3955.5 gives 28.7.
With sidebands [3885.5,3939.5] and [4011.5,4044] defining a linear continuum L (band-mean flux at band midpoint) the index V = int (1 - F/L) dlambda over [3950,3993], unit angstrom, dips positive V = 7.9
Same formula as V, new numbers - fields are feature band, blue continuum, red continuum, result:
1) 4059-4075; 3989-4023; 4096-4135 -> -1.66 angstrom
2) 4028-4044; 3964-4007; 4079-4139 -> -4.86 angstrom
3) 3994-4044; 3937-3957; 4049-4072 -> -3.62 angstrom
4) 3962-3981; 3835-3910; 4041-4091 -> 3.14 angstrom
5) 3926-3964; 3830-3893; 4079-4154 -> -4.24 angstrom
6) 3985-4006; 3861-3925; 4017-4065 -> 1.10 angstrom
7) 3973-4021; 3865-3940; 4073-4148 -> -3.83 angstrom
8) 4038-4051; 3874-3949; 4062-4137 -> -3.55 angstrom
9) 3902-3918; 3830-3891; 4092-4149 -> -2.56 angstrom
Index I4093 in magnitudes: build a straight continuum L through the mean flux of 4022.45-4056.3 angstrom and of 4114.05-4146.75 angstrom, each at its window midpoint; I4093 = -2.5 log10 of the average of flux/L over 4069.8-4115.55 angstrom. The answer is 0.27 mag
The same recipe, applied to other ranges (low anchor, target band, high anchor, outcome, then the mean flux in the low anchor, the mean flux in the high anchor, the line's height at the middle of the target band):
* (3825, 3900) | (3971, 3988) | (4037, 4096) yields 0.10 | 29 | 28.9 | 28.9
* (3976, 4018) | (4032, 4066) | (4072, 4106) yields -0.23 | 30.1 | 23.1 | 26.2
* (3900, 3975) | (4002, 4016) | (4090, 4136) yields -0.18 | 30.1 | 22.6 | 27.1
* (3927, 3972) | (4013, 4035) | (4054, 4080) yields -0.14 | 29.2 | 29.5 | 29.3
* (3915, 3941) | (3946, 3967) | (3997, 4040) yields 0.19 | 33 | 32.8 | 32.9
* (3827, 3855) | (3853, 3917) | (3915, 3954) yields 0.05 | 29.6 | 32.3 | 30.9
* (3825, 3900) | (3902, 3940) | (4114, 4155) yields -0.15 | 29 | 27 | 28.5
